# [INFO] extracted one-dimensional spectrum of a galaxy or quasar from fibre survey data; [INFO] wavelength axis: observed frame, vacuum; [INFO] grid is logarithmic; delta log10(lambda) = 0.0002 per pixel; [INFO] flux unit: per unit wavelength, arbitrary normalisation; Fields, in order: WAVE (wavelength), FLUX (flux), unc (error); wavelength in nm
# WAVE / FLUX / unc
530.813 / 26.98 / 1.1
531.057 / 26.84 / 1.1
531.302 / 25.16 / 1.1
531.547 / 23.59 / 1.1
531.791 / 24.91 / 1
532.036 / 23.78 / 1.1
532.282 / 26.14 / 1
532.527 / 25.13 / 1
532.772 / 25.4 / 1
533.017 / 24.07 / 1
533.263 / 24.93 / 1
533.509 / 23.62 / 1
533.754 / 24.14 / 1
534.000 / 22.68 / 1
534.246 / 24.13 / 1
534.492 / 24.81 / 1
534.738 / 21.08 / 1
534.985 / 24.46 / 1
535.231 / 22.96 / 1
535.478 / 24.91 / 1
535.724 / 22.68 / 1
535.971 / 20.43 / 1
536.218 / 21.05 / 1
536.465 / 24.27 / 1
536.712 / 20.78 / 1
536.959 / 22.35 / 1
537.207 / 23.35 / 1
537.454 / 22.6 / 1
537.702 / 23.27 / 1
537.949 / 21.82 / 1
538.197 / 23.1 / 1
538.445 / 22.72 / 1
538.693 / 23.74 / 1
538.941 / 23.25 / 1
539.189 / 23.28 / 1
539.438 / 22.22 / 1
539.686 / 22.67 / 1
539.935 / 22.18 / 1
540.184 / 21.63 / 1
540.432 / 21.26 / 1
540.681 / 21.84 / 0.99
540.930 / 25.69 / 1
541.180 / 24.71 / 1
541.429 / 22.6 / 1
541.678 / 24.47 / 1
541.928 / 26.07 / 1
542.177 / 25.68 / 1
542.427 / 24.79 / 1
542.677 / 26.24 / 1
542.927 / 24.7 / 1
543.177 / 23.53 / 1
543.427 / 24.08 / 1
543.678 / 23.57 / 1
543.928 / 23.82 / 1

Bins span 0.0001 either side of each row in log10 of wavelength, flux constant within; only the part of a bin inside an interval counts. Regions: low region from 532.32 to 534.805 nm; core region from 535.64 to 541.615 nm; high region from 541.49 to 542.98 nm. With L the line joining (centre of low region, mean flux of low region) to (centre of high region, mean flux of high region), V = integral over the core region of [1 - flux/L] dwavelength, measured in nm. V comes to 0.51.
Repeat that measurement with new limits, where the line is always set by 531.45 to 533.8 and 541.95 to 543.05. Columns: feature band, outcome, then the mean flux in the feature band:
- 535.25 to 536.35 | 0.111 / 22.3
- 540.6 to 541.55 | 0.057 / 23.8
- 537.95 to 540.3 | 0.227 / 22.7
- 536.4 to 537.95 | 0.146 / 22.6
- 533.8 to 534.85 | 0.063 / 23.3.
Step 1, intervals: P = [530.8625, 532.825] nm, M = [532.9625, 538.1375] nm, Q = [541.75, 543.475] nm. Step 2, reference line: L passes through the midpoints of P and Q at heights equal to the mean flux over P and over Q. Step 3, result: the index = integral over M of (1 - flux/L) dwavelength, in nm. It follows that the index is 0.43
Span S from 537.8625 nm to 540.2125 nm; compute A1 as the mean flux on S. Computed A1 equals 22.7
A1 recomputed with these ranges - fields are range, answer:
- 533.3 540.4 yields 22.9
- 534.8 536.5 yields 22.8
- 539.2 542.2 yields 23.3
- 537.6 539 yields 23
